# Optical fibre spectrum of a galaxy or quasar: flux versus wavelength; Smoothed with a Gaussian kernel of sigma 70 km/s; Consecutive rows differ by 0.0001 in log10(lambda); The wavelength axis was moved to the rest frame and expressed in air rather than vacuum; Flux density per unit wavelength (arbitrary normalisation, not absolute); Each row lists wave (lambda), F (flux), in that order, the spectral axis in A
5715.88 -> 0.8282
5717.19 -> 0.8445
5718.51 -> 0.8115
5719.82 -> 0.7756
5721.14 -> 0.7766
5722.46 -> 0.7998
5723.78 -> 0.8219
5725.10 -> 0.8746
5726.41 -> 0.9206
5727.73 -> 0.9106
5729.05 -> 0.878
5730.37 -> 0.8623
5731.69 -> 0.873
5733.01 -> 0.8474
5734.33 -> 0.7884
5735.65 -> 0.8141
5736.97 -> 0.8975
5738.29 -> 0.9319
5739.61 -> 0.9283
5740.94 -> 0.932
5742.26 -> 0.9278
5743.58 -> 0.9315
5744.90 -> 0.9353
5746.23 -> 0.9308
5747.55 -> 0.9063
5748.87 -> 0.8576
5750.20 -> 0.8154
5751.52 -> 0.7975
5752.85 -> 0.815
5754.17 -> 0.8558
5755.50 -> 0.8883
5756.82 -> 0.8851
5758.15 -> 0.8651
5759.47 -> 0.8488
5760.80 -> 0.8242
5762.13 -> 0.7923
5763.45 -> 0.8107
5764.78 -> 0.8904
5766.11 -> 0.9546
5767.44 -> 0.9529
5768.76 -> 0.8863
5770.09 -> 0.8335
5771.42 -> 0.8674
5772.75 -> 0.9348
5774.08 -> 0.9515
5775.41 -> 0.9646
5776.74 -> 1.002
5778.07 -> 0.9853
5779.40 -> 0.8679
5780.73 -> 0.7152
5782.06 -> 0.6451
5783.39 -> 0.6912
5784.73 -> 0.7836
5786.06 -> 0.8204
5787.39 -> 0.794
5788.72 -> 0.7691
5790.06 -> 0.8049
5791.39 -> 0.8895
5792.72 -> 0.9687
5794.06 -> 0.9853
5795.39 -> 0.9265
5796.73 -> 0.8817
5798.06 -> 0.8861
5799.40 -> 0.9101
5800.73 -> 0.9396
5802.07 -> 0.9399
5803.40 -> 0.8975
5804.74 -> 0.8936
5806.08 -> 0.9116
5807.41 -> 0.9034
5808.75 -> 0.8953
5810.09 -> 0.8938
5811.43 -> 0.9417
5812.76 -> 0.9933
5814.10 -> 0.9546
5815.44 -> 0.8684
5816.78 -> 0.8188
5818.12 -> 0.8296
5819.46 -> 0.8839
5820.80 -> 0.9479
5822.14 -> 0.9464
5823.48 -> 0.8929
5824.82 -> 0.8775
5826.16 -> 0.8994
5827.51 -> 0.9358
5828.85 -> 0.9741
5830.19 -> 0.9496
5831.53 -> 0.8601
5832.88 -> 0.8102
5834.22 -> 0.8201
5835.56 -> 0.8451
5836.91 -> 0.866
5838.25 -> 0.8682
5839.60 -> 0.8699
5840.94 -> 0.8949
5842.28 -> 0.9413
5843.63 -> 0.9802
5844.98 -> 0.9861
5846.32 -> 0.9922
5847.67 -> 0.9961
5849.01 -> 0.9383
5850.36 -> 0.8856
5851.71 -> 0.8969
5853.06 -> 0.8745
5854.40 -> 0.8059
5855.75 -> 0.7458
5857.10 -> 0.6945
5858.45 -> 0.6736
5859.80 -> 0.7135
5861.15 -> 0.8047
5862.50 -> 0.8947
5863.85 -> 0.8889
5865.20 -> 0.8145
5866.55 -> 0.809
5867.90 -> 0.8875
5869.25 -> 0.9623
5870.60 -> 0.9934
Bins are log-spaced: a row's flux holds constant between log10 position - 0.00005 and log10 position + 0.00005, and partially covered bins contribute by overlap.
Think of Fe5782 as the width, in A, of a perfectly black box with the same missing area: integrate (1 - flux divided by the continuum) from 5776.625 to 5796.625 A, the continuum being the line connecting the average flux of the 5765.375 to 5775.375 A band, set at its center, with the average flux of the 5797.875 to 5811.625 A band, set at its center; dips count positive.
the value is 1.59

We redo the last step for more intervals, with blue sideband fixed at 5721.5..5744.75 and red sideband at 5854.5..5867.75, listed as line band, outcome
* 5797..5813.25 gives -1.7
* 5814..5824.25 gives -0.9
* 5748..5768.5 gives 0.1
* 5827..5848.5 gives -2.9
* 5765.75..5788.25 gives -0.3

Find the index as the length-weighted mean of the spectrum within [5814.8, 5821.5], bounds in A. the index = 0.87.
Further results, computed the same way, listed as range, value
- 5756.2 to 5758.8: 0.874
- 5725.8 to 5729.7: 0.902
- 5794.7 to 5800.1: 0.903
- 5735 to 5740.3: 0.892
